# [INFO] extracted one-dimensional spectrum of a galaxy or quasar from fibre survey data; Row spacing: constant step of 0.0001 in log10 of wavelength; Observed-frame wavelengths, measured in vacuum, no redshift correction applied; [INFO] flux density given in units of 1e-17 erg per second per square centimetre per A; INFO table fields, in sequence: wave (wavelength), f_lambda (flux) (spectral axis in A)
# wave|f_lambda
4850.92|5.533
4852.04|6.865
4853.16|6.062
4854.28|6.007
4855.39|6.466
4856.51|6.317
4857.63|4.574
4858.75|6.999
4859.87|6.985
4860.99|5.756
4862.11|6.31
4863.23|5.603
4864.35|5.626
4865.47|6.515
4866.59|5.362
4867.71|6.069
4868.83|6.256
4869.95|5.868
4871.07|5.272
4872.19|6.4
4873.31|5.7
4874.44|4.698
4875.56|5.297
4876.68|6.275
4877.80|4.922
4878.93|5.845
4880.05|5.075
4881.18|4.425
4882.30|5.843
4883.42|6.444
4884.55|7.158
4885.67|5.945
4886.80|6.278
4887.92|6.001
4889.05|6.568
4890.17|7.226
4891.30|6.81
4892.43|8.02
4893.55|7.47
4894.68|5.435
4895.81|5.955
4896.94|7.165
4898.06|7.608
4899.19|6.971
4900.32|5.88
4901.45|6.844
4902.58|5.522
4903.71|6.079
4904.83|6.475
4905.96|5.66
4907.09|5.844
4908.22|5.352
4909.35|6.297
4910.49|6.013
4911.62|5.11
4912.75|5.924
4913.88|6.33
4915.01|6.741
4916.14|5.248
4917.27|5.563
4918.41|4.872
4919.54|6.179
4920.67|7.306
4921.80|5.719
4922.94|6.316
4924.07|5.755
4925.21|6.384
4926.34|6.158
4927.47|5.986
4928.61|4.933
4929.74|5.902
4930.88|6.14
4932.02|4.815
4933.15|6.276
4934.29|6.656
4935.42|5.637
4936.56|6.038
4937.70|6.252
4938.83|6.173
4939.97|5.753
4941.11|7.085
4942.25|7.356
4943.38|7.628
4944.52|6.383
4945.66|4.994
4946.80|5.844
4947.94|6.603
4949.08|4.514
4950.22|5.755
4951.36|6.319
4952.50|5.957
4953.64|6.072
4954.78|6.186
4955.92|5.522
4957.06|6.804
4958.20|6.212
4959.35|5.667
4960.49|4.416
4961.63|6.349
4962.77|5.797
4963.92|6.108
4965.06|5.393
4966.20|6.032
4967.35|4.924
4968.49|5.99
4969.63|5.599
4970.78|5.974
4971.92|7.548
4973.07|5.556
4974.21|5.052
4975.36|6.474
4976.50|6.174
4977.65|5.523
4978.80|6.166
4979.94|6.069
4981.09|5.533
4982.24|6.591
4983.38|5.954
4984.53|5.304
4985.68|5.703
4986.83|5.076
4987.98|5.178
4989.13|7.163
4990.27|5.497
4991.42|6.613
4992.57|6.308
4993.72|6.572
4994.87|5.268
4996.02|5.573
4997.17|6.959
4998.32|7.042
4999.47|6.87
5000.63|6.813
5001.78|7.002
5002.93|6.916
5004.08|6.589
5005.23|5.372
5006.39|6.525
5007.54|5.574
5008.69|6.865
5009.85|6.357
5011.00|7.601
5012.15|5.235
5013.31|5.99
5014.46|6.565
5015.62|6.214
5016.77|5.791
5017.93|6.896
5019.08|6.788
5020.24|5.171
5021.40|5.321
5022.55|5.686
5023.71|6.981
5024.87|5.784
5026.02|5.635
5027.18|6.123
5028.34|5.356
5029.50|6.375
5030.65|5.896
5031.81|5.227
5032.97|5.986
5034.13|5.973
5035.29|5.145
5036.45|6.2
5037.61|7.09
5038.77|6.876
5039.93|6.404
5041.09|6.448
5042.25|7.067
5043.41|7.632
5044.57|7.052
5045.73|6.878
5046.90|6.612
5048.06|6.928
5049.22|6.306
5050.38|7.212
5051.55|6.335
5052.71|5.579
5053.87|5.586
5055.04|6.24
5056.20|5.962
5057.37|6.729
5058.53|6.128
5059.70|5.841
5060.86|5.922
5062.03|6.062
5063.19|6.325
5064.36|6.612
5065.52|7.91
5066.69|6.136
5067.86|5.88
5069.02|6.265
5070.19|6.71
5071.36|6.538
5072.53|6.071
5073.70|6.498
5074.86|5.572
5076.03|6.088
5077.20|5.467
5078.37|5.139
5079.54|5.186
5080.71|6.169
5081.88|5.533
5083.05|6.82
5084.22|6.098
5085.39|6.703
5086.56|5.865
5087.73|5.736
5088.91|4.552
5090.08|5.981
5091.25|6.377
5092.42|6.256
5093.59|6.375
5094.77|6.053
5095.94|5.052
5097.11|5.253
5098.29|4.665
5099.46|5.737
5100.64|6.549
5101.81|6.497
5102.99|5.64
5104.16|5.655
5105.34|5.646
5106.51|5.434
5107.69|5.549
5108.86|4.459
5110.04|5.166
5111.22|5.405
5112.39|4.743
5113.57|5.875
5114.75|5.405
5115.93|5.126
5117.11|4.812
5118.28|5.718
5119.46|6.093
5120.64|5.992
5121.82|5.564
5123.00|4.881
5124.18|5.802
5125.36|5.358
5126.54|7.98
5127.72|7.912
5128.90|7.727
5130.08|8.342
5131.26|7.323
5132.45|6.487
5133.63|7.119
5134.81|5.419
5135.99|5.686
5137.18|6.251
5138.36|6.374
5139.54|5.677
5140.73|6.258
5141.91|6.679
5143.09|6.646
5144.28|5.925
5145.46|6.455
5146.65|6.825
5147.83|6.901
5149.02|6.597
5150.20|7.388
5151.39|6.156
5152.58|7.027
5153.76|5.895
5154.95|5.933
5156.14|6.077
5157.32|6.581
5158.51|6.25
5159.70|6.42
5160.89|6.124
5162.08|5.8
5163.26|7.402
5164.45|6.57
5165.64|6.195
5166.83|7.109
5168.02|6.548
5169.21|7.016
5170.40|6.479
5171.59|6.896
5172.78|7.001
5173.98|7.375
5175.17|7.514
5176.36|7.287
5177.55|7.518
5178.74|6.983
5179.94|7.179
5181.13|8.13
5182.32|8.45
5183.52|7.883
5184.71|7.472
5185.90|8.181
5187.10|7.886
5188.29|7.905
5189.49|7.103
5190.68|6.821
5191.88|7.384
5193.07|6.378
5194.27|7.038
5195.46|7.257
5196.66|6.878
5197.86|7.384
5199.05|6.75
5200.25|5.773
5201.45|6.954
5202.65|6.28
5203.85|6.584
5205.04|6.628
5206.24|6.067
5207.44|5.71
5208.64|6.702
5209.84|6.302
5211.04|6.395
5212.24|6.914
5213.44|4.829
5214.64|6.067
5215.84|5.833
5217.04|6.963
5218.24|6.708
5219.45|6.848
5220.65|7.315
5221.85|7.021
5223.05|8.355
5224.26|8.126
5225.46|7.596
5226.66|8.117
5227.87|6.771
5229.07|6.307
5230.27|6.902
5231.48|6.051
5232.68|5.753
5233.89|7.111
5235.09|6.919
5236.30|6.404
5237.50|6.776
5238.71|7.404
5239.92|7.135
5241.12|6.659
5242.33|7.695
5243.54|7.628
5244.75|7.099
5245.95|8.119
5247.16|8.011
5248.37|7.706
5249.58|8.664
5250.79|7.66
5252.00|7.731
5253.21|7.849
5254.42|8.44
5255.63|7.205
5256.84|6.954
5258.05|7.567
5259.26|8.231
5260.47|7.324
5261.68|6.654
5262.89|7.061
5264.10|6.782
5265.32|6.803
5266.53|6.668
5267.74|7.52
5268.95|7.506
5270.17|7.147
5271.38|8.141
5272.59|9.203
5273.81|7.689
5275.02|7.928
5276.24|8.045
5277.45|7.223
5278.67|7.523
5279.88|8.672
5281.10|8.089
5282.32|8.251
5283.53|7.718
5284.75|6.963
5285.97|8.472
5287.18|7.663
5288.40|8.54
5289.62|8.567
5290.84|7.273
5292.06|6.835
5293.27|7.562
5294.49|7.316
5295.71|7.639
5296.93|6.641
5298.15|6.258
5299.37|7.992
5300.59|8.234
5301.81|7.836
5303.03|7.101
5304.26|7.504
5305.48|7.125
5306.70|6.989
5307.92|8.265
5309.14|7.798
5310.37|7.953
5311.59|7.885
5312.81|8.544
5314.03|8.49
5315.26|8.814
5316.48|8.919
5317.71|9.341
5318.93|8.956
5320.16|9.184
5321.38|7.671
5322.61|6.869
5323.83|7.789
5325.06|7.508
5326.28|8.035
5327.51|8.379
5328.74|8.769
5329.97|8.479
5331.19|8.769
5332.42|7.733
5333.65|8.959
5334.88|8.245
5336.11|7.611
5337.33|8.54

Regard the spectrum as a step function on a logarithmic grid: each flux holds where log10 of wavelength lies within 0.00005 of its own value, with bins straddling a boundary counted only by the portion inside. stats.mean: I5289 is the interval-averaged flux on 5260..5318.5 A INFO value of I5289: 7.72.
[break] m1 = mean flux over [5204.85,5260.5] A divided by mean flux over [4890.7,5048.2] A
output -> 1.2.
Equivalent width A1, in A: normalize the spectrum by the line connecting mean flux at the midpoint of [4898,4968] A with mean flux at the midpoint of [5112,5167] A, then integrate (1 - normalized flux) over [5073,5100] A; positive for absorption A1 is 1.9 A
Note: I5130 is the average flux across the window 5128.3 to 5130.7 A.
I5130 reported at 8.04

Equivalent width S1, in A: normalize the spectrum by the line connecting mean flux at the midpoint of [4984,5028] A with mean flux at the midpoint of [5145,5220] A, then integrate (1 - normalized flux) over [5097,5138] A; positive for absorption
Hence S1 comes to 3.97 A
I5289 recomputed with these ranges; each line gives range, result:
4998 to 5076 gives 6.31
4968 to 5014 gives 6.16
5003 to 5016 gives 6.29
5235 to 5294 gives 7.59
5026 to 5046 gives 6.31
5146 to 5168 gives 6.51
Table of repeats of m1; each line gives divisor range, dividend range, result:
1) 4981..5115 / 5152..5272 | 1.15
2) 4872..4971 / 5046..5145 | 1.00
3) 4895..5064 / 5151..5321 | 1.19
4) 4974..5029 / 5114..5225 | 1.09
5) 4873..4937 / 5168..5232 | 1.15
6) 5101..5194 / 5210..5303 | 1.13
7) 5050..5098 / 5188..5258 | 1.16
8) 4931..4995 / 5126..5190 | 1.15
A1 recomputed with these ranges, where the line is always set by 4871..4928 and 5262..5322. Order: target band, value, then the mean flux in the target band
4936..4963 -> 1.0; 6.07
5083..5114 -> 5.6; 5.69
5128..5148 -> 1.5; 6.61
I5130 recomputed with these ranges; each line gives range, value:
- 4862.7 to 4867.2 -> 5.78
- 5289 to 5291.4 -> 7.92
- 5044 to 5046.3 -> 6.97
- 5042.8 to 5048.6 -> 7.02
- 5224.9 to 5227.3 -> 7.84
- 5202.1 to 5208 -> 6.26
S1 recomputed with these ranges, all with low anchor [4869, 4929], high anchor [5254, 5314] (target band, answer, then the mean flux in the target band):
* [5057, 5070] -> 0.7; 6.35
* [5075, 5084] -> 1.4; 5.77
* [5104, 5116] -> 2.8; 5.31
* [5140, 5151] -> 0.7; 6.61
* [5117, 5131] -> 1.1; 6.43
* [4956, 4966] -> 0.8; 5.83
